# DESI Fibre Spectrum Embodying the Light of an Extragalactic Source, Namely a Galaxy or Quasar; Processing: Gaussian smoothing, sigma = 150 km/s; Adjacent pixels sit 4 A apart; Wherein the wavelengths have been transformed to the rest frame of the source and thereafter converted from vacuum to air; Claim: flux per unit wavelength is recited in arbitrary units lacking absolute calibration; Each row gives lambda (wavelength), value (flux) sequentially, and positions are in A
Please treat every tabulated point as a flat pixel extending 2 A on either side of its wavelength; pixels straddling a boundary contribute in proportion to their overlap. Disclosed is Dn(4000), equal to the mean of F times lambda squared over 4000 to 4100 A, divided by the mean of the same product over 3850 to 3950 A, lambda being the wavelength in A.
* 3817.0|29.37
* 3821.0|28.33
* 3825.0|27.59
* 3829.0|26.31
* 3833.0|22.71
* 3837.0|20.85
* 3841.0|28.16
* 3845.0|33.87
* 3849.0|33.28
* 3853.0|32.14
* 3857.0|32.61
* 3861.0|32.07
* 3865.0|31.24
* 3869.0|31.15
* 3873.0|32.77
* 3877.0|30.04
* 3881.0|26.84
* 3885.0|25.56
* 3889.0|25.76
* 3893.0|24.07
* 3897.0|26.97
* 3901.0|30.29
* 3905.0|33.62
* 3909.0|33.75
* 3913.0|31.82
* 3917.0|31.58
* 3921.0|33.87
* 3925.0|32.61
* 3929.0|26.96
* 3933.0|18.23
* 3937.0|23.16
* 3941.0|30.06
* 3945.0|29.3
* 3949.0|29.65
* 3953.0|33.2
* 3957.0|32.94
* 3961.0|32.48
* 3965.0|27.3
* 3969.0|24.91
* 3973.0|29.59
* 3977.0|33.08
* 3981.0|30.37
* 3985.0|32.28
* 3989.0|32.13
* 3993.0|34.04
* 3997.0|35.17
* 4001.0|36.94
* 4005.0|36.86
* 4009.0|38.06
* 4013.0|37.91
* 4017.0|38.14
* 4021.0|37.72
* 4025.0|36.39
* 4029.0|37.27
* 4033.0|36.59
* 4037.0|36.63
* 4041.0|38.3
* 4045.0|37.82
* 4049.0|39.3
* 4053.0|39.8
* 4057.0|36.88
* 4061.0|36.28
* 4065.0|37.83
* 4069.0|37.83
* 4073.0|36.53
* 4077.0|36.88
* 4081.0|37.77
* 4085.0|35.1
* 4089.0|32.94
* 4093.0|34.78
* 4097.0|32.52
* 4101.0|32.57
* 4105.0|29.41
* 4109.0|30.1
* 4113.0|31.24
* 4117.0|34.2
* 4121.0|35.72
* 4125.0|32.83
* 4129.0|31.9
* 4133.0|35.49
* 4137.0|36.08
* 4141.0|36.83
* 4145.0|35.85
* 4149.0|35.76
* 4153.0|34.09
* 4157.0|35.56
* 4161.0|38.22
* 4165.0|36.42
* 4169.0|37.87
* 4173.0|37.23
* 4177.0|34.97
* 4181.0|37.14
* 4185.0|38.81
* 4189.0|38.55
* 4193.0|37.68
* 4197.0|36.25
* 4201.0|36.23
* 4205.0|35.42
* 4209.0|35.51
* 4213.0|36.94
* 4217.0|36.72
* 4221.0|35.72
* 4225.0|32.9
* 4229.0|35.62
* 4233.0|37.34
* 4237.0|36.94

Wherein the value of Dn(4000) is 1.35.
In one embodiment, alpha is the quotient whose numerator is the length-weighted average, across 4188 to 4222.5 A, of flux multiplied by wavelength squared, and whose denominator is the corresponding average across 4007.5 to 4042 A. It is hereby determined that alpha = 1.07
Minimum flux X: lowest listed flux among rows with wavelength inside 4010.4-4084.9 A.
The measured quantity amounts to 36.28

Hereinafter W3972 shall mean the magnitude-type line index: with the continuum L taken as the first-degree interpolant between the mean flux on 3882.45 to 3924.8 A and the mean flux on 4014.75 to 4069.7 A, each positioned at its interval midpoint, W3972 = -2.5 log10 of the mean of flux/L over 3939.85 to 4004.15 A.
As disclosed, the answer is 0.07 mag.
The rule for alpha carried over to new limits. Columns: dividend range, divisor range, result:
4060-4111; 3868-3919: 1.29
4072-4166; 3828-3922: 1.31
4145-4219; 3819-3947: 1.46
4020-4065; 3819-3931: 1.38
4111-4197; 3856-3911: 1.38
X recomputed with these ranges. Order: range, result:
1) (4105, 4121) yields 29.41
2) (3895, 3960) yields 18.23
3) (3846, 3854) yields 32.14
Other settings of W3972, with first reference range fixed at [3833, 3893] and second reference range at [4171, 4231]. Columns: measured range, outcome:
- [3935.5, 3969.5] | 0.06 mag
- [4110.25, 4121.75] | 0.04 mag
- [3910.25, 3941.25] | 0.07 mag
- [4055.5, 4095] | -0.08 mag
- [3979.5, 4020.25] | -0.10 mag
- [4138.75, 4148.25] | -0.03 mag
